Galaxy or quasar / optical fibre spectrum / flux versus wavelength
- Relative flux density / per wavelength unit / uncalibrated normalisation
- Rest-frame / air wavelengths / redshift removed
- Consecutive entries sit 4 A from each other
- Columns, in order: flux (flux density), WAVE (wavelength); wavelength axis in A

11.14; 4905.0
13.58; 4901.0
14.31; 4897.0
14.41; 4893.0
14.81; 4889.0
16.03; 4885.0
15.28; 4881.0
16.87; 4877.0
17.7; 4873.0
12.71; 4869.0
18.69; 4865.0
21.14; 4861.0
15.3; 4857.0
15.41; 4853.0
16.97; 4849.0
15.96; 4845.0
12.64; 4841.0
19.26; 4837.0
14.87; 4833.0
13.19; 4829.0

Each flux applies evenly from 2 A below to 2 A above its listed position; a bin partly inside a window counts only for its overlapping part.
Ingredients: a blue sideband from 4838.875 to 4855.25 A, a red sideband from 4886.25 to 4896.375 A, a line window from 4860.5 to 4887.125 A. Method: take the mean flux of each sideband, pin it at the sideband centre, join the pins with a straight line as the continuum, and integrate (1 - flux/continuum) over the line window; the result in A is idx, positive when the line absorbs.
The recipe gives -3.1 A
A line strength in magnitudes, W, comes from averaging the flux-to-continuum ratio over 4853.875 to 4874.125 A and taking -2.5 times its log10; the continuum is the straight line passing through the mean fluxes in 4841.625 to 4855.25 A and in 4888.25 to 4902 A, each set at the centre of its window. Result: -0.12 mag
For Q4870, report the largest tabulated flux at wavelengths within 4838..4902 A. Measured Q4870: 21.14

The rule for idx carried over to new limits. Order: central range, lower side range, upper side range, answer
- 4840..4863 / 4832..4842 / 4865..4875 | -0.7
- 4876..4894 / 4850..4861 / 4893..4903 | -0.8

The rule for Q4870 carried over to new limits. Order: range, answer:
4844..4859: 16.97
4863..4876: 18.69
